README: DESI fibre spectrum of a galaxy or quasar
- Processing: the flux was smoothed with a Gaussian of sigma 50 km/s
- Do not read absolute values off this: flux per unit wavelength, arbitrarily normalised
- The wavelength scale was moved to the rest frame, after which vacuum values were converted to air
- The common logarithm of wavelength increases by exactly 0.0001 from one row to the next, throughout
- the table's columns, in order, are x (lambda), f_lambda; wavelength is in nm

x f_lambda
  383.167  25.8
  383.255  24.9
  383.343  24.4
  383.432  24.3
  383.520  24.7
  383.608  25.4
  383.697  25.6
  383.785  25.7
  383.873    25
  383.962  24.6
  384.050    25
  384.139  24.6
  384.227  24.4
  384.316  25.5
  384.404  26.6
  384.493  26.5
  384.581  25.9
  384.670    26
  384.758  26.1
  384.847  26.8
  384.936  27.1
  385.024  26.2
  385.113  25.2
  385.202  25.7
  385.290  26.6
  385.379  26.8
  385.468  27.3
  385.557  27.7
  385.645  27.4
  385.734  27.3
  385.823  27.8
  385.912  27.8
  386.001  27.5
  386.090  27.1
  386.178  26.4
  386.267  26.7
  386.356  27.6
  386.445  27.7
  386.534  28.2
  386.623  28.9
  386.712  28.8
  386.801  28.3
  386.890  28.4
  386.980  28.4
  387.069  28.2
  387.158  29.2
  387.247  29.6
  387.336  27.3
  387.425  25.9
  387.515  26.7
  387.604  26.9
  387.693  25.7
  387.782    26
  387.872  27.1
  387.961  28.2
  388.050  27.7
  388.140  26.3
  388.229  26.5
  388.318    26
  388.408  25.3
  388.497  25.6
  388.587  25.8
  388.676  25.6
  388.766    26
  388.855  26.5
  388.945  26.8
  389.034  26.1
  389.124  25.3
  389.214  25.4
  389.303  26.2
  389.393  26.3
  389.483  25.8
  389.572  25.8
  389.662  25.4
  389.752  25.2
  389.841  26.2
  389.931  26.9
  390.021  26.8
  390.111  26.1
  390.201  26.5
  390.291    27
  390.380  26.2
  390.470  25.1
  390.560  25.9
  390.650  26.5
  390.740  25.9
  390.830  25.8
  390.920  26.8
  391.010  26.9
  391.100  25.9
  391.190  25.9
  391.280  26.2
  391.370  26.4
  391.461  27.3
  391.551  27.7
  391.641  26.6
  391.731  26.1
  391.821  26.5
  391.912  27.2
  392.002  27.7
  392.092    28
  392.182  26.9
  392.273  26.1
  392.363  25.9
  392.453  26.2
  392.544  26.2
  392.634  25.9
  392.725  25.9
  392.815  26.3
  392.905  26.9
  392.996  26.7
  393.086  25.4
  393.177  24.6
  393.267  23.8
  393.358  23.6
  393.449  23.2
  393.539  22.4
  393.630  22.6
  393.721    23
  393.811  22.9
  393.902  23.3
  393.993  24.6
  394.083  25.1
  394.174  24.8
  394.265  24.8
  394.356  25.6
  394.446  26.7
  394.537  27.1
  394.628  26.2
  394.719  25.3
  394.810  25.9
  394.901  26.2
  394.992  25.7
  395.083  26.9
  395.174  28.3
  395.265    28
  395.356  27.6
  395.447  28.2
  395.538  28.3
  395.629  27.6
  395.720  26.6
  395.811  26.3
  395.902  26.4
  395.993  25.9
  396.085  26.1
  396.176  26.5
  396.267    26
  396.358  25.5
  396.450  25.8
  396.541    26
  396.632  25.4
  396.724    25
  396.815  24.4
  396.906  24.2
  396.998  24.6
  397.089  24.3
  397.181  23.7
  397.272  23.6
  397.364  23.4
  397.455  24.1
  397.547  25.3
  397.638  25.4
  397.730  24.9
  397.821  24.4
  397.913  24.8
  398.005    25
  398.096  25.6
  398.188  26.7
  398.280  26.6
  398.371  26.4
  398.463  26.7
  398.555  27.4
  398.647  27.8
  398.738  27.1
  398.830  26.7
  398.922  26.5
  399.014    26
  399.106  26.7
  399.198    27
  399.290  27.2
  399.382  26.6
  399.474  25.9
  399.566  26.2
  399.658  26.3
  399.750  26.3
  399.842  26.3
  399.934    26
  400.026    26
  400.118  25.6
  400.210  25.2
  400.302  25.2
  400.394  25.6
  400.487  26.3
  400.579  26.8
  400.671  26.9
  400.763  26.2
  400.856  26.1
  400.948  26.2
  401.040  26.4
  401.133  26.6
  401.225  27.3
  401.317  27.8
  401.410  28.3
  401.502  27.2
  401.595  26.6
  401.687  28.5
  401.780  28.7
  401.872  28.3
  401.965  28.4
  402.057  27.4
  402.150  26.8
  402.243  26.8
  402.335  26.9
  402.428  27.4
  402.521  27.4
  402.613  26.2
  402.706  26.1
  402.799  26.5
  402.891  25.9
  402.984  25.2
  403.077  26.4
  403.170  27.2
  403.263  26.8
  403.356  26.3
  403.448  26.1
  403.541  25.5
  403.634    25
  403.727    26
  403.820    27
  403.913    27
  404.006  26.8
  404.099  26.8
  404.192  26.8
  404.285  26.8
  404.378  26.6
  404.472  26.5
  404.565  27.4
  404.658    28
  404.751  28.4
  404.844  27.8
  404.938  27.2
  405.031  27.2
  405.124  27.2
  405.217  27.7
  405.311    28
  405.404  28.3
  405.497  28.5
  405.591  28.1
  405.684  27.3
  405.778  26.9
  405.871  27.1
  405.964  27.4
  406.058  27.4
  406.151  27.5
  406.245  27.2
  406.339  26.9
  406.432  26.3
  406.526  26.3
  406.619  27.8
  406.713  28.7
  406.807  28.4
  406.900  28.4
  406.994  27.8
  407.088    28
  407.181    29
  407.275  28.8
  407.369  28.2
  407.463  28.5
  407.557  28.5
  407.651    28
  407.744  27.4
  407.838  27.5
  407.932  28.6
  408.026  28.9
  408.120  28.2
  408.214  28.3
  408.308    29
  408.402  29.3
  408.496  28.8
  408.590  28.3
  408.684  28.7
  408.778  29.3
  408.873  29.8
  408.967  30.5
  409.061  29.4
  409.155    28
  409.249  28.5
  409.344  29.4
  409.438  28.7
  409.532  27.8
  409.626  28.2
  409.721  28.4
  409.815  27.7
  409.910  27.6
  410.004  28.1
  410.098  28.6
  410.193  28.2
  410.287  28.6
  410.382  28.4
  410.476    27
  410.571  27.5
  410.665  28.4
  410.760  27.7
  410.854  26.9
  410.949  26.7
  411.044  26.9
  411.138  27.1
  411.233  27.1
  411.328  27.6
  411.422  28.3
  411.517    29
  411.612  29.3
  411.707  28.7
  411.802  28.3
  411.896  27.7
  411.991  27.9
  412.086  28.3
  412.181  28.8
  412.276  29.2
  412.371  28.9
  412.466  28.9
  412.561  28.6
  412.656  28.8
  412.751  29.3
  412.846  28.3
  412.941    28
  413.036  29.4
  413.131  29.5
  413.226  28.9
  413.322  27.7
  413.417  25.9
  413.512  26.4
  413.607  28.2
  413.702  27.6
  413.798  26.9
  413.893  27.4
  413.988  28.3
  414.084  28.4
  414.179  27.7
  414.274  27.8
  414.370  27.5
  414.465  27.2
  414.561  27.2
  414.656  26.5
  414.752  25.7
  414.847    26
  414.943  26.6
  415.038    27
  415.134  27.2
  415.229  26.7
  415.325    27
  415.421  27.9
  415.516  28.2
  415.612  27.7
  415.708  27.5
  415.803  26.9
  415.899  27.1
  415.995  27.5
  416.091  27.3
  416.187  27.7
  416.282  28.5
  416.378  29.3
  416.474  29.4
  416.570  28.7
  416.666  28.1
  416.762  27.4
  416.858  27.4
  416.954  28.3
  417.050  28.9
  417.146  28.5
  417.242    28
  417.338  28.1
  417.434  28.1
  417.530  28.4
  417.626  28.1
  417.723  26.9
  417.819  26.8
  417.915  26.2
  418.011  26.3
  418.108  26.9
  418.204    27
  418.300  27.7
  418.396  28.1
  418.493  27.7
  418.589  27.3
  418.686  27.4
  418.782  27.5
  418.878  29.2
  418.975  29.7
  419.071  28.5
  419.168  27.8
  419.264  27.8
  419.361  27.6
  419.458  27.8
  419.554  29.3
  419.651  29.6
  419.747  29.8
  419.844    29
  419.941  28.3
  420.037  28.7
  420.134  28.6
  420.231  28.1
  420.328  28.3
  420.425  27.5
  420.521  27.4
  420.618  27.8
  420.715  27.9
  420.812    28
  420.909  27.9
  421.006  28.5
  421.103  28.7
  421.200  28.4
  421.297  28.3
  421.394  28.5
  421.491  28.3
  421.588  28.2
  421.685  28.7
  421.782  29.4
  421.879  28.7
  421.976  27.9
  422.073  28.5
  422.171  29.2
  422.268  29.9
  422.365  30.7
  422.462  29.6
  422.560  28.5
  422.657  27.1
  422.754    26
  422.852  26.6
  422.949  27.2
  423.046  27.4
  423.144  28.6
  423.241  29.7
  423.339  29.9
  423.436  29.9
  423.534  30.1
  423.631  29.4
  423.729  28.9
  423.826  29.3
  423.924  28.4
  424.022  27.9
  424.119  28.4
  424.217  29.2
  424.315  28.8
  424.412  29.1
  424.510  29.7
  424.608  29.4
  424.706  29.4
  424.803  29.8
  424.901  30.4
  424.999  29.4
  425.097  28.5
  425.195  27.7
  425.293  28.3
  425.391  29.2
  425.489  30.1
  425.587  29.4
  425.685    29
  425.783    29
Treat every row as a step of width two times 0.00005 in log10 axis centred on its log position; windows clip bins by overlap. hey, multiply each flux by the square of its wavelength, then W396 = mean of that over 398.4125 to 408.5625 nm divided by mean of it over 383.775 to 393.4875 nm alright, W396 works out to 1.11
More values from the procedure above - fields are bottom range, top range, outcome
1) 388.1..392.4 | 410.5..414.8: 1.19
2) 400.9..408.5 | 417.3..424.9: 1.12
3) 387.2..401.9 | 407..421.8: 1.19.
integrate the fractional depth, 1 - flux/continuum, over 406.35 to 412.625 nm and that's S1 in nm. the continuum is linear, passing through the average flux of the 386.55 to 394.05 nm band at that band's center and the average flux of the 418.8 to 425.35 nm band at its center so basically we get -0.13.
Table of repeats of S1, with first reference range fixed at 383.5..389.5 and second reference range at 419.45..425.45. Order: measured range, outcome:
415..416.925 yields 0.039 nm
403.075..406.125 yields 0.063 nm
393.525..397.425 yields 0.231 nm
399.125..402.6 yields 0.085 nm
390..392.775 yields 0.046 nm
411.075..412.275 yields -0.006 nm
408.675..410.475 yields -0.041 nm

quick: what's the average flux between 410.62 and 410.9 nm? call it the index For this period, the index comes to 27.7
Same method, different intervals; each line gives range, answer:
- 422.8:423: 26.9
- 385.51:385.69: 27.6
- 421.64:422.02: 28.7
